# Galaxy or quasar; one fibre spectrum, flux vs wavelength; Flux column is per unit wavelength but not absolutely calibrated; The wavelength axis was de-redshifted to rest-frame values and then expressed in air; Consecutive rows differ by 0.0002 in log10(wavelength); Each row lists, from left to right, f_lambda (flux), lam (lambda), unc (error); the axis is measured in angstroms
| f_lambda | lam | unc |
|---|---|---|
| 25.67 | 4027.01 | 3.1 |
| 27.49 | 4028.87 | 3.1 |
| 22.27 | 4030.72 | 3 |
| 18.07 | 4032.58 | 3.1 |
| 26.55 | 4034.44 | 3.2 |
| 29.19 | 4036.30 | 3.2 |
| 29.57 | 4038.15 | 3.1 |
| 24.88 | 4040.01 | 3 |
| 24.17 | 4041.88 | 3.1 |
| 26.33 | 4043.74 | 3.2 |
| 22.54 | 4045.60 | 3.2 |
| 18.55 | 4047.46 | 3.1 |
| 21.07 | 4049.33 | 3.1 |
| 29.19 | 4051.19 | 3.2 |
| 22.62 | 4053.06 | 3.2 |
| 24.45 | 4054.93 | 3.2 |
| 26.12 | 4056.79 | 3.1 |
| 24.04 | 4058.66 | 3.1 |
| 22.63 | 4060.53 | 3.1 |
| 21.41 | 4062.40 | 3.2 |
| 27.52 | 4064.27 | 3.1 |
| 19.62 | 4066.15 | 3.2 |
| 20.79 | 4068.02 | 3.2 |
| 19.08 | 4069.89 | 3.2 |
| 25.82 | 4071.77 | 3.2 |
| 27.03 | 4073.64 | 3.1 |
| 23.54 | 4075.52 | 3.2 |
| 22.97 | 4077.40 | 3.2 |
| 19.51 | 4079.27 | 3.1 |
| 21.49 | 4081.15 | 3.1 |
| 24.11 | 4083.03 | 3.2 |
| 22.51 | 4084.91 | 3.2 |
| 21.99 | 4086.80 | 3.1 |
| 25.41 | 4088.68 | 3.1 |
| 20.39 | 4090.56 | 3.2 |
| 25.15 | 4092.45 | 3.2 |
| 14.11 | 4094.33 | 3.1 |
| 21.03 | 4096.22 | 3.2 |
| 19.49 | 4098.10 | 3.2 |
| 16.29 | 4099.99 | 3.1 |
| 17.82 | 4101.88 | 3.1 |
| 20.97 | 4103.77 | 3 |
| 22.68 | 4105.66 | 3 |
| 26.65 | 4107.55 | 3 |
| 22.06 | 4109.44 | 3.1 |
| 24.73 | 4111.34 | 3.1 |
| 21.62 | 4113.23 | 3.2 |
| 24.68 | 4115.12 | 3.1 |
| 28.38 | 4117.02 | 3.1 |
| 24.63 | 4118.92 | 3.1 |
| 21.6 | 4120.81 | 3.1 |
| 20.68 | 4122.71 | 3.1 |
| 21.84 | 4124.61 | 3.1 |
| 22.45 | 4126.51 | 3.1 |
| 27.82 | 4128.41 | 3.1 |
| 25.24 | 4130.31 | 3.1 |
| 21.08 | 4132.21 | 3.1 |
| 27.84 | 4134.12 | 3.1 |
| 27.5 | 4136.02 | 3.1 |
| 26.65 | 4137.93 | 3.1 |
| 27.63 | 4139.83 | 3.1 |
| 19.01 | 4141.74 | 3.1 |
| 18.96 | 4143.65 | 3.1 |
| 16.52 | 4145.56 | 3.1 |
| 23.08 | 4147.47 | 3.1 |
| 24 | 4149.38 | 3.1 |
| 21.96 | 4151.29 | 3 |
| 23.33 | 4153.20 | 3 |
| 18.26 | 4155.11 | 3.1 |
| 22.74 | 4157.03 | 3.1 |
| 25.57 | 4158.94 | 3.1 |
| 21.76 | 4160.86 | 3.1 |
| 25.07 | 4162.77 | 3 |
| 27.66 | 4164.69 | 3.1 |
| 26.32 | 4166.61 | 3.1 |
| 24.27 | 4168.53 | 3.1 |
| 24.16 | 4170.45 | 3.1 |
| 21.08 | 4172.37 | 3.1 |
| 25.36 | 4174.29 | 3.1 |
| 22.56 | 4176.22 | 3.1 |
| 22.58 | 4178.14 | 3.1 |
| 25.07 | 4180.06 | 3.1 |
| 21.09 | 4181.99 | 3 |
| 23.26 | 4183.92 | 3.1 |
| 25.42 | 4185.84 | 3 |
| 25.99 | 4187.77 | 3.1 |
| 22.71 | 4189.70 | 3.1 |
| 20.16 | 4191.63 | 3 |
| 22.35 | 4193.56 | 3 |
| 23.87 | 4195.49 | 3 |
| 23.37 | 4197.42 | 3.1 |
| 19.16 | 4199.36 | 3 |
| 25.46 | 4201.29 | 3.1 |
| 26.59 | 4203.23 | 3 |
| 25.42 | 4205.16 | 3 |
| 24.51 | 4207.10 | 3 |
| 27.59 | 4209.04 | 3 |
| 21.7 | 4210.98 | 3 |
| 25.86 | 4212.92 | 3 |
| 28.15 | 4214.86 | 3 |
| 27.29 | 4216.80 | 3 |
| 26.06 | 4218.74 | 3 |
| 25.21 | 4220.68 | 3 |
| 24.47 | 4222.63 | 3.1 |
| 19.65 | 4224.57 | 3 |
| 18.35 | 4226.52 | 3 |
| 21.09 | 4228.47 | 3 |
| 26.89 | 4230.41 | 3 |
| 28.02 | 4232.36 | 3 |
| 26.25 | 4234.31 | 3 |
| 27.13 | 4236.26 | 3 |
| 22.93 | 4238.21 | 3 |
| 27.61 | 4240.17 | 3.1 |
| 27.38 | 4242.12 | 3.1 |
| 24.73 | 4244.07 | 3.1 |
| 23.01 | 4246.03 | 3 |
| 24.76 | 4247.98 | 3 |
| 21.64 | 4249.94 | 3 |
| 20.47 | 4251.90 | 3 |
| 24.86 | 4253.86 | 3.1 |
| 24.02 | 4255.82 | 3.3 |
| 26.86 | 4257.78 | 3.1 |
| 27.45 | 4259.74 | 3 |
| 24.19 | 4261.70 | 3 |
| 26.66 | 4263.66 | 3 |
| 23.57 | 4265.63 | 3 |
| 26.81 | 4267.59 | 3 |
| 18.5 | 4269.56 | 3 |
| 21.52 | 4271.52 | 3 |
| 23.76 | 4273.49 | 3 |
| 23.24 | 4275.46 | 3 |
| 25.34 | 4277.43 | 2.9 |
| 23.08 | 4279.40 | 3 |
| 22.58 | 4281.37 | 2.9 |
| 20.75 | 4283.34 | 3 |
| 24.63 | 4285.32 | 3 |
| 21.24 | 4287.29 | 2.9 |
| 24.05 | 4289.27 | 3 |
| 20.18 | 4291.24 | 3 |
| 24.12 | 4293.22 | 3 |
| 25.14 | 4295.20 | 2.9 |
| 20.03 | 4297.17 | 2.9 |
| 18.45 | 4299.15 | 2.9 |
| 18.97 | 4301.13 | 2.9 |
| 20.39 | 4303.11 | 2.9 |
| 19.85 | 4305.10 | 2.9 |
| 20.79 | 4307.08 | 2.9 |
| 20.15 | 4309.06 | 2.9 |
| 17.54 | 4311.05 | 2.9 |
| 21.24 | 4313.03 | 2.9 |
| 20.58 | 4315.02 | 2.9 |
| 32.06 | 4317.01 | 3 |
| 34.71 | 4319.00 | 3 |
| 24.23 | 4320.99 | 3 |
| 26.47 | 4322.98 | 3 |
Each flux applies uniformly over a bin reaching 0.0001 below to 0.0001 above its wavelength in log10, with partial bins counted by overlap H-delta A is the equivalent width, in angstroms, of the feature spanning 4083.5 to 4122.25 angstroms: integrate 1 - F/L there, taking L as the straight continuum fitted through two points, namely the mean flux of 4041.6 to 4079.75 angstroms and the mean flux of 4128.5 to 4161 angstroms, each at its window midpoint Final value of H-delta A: 1.9 angstroms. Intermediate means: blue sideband 23.3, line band 22.1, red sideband 23.2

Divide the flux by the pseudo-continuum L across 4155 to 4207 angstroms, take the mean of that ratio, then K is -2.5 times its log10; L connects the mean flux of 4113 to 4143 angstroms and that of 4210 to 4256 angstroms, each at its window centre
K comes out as 0.03 mag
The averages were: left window 24.3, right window 24.5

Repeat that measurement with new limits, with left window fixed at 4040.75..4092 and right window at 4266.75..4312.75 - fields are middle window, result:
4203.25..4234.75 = -0.121 mag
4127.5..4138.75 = -0.145 mag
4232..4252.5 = -0.131 mag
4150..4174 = -0.048 mag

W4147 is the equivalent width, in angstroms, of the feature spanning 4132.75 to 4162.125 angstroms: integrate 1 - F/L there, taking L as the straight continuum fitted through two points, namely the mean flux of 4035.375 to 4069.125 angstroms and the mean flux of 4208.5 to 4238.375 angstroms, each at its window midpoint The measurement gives 1.8 angstroms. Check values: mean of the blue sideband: 24.1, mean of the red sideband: 24.8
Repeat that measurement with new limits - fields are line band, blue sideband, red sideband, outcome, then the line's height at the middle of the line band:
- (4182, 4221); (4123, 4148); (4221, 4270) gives -0.7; 24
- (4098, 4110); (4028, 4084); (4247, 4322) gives 1.4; 23.6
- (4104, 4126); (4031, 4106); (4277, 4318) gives -0.9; 22.6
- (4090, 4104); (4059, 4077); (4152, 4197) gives 2.3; 23.2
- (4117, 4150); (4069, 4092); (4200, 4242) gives 0.3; 23.7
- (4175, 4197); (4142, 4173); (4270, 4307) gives -0.6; 22.6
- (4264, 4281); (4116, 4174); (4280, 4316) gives -1.4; 21.6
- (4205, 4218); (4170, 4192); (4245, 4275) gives -1.3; 23.5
